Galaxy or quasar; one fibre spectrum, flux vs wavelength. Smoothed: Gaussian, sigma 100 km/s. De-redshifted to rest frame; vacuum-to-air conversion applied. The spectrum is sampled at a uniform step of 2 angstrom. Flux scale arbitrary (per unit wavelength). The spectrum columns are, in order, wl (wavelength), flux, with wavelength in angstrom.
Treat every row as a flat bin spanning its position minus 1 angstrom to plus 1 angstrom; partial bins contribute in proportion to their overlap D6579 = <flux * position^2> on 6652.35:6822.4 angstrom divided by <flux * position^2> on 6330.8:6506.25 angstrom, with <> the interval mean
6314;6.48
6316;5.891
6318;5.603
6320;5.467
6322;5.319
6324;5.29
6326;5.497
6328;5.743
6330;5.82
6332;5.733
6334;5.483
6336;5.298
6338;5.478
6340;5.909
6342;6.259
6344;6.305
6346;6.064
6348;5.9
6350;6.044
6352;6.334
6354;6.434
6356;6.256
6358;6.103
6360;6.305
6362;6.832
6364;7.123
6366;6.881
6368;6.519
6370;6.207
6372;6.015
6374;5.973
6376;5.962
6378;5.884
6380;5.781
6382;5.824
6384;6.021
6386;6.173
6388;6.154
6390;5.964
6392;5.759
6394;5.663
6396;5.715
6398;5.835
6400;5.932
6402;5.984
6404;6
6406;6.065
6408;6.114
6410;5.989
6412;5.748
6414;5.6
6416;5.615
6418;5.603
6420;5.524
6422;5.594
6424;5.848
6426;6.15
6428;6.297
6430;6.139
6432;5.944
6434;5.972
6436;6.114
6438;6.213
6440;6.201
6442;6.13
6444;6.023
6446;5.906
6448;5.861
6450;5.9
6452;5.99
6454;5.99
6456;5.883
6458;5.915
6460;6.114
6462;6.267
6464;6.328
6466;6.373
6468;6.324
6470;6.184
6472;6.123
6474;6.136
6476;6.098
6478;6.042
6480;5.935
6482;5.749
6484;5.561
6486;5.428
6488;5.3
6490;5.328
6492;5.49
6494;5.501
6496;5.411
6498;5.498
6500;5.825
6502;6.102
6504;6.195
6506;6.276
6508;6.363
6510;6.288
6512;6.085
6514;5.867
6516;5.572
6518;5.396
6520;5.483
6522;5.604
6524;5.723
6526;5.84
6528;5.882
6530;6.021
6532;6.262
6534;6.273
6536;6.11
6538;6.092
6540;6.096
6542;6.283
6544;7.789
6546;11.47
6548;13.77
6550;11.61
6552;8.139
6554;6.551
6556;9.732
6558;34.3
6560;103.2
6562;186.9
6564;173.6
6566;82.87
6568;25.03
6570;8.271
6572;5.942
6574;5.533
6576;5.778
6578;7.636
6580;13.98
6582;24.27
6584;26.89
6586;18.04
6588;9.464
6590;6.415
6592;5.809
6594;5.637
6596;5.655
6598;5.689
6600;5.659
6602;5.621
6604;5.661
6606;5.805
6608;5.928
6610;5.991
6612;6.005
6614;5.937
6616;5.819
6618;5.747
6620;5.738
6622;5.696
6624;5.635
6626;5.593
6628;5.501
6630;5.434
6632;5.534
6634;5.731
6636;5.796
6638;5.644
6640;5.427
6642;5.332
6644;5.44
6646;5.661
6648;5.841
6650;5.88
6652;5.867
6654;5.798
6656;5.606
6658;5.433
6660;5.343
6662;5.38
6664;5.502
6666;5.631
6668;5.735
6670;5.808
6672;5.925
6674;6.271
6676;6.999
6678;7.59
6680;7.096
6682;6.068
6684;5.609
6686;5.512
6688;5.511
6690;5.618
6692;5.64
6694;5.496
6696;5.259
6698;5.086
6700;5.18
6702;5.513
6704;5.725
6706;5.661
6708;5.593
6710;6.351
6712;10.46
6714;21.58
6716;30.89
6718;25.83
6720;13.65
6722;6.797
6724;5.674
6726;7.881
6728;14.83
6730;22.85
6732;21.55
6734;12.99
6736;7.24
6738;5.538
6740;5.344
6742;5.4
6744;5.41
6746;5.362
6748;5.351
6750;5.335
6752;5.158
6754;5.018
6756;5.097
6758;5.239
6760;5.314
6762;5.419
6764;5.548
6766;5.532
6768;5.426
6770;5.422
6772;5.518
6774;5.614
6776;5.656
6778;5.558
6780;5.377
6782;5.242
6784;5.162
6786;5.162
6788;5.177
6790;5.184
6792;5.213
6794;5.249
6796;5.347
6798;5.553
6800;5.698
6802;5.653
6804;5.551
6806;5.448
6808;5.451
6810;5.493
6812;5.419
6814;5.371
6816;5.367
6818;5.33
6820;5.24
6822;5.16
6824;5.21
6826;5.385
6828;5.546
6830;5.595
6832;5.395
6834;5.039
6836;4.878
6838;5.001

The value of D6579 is 1.3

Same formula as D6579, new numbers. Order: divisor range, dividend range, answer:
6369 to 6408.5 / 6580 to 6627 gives 1.49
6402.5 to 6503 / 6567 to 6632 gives 1.49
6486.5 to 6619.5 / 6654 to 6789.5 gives 0.50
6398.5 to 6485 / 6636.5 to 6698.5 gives 1.03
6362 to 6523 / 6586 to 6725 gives 1.25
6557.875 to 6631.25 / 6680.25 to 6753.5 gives 0.42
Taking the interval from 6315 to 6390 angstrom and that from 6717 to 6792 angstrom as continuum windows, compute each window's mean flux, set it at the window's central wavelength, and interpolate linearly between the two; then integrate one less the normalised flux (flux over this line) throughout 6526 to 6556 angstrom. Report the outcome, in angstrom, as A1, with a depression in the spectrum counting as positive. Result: -4.3 angstrom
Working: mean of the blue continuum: 6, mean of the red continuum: 7.64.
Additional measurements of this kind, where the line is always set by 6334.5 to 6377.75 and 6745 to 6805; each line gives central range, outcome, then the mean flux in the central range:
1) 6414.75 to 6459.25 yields 0.6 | 5.95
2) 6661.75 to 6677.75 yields -1.2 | 6.01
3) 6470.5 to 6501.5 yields 1.2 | 5.71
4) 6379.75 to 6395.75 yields 0.5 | 5.91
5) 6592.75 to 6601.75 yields 0.1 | 5.66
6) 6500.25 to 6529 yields -0.1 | 5.9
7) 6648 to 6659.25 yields -0.2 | 5.72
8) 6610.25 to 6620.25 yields -0.3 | 5.87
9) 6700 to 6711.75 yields -1.1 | 6.02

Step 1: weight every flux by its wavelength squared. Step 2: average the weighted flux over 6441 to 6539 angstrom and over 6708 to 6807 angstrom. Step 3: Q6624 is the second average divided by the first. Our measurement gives 1.47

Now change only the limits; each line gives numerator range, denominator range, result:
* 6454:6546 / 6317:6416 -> 1.05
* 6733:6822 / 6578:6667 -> 0.82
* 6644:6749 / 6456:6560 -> 1.09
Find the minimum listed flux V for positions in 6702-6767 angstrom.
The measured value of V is 5.018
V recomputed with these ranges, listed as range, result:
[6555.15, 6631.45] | 5.434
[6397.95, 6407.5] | 5.835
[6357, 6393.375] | 5.759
